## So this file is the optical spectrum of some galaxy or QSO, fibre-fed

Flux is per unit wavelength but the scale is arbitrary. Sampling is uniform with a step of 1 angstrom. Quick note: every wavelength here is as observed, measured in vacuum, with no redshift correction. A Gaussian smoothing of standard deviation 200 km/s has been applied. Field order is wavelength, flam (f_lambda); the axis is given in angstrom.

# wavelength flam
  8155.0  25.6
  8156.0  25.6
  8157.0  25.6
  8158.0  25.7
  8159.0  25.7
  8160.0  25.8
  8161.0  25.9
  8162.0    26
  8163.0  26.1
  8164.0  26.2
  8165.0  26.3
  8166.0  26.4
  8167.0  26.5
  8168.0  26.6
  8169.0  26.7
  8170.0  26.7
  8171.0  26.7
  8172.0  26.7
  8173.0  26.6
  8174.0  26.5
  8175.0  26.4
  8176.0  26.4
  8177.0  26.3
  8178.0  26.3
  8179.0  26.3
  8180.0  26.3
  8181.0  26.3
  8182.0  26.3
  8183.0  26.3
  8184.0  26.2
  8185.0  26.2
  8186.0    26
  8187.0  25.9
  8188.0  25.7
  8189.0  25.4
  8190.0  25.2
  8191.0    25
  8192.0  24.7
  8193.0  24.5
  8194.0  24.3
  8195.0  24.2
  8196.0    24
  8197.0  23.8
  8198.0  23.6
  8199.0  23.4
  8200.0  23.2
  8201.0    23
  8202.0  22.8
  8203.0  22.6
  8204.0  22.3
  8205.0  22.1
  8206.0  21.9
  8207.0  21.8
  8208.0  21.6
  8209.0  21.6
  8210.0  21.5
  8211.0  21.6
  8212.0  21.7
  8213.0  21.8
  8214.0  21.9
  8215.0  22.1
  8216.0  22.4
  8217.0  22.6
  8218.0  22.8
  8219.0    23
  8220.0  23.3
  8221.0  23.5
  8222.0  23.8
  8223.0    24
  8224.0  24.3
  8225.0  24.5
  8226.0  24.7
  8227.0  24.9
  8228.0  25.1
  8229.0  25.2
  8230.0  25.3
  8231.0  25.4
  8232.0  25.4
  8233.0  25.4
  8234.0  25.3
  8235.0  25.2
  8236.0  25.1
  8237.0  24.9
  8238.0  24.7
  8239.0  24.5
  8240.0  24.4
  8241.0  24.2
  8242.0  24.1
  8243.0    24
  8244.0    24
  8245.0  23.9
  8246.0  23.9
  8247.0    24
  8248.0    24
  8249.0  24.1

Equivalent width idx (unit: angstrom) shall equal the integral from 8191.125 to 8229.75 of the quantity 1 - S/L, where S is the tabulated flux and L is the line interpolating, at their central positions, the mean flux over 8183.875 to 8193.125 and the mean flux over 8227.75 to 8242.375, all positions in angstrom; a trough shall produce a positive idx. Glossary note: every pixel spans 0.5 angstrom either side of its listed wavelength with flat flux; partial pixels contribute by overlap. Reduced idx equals 3.1 angstrom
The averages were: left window 25.5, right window 25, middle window 23.2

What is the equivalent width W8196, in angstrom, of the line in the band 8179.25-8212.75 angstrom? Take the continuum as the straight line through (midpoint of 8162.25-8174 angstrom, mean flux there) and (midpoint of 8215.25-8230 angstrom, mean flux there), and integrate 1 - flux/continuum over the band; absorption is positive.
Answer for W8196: 1.6 angstrom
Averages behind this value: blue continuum 26.5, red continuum 23.9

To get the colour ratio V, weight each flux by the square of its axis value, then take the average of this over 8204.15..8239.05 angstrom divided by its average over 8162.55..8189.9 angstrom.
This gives 0.91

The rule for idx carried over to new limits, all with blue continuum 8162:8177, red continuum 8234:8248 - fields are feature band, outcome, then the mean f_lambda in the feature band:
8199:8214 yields 1.9 angstrom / 22.1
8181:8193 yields 0.1 angstrom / 25.7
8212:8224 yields 1.1 angstrom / 22.9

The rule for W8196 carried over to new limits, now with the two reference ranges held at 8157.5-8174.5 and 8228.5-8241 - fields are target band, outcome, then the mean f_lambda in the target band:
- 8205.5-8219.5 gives 1.9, 22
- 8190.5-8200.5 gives 0.7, 24.1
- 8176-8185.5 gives -0.1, 26.3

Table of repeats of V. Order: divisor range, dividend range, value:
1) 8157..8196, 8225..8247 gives 0.97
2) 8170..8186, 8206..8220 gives 0.84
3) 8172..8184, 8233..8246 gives 0.94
